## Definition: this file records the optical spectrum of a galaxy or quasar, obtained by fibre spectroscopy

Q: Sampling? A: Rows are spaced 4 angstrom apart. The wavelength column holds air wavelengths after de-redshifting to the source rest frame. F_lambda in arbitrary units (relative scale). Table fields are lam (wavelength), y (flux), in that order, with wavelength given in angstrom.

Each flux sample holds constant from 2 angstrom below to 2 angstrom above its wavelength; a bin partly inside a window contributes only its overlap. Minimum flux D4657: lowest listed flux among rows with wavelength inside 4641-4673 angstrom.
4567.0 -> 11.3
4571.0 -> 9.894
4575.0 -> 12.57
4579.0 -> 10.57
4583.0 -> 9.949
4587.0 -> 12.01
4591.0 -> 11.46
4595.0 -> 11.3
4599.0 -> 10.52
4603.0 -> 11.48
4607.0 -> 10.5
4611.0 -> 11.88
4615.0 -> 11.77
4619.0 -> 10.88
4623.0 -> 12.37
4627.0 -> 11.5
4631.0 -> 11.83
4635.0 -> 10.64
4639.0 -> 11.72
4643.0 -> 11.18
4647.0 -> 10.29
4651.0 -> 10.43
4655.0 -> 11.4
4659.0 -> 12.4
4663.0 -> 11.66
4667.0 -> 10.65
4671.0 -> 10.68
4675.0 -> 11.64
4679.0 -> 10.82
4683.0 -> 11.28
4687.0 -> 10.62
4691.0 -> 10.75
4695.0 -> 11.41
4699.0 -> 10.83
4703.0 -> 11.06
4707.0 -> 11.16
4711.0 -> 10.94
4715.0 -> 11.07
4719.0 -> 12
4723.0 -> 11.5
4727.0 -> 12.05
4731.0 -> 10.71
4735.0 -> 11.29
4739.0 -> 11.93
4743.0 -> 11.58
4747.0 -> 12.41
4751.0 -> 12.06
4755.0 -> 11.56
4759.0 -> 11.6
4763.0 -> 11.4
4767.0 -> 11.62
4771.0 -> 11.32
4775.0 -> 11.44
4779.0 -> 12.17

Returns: 10.29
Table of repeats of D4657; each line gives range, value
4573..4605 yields 9.949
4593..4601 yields 10.52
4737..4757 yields 11.56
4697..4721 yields 10.83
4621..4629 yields 11.5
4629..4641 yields 10.64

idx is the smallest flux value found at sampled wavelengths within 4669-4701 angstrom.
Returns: 10.62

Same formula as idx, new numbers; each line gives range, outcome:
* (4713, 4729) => 11.07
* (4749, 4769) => 11.4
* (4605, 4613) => 10.5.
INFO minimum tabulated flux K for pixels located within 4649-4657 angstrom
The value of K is 10.43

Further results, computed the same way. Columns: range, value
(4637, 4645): 11.18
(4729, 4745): 10.71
